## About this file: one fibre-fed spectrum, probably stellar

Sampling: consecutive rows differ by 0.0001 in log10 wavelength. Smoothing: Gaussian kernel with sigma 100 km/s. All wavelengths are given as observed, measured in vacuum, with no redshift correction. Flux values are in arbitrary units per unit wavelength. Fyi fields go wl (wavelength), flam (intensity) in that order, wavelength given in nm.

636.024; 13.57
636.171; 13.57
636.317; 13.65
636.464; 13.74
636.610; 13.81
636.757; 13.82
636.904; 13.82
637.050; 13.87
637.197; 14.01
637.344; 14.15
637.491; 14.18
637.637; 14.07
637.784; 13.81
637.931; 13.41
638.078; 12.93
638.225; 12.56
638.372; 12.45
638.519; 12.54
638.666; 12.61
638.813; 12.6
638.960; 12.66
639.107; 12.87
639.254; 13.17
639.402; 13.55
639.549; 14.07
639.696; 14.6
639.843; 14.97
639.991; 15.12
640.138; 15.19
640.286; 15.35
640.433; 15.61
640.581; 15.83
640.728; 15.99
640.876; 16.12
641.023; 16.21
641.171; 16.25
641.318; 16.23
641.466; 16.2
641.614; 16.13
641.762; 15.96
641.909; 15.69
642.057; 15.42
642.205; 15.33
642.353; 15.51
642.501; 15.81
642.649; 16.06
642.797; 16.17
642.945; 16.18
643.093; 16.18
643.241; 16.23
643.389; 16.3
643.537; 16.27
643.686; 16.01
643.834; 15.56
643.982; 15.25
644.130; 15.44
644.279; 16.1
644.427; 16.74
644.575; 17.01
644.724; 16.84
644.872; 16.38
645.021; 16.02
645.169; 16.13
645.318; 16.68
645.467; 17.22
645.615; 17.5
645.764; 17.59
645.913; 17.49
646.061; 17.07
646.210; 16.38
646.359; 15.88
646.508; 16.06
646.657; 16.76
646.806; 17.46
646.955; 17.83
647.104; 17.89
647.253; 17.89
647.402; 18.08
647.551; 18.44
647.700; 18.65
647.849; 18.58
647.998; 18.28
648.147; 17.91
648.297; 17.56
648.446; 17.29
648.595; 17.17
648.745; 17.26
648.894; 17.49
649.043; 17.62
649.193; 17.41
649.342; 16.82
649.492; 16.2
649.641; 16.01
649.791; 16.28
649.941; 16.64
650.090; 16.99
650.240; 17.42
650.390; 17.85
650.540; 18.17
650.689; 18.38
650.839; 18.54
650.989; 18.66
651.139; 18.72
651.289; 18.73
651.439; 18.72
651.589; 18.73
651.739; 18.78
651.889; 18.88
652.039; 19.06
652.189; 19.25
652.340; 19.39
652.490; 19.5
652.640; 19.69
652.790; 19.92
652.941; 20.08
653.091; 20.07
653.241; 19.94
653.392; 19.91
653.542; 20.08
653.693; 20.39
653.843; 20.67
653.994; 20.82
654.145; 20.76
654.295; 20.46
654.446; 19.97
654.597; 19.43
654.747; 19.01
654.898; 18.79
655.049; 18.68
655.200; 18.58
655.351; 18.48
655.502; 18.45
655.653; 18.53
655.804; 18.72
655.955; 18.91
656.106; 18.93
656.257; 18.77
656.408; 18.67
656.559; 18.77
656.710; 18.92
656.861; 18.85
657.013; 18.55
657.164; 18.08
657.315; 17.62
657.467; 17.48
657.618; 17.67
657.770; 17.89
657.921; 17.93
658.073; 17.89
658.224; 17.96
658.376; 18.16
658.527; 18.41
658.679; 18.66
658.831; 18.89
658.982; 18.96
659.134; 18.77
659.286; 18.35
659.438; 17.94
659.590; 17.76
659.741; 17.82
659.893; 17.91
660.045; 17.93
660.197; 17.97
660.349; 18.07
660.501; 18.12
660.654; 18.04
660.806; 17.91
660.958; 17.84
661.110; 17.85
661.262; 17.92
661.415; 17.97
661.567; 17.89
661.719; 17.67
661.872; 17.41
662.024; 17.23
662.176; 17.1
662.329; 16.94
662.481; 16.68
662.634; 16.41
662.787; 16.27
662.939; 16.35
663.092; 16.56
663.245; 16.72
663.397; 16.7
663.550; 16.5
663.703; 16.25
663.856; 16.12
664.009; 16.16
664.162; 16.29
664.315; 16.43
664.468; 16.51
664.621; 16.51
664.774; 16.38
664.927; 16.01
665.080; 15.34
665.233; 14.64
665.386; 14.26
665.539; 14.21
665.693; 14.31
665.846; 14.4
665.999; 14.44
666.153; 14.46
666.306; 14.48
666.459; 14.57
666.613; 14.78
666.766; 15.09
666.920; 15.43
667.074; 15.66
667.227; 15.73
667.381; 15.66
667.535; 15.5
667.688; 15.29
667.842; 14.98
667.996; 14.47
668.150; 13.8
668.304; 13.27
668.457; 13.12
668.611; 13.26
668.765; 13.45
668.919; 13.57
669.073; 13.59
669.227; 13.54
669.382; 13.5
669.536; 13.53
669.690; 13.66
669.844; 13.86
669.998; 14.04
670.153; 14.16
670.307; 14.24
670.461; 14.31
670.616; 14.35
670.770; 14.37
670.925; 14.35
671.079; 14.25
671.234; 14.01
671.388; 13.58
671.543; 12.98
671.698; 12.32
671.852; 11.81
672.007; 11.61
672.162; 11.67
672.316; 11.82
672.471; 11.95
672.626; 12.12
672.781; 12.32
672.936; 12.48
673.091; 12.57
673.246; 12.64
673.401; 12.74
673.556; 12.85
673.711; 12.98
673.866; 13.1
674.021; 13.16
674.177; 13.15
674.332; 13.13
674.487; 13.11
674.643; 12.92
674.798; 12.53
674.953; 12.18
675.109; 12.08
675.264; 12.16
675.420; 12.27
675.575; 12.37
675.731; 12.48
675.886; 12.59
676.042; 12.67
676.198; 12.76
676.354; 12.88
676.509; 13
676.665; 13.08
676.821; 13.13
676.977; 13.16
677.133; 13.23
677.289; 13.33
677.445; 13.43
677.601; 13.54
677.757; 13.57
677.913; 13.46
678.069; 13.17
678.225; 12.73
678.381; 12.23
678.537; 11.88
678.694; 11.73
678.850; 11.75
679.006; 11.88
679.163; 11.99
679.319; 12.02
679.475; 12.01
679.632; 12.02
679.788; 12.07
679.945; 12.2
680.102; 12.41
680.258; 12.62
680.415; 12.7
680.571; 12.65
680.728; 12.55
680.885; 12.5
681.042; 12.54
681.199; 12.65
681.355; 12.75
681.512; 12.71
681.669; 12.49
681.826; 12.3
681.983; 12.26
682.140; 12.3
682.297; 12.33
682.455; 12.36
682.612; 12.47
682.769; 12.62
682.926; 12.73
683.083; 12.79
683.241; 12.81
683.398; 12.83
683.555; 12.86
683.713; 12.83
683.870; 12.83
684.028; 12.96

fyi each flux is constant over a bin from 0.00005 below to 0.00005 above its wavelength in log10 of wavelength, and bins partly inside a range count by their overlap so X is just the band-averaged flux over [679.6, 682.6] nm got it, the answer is 12.4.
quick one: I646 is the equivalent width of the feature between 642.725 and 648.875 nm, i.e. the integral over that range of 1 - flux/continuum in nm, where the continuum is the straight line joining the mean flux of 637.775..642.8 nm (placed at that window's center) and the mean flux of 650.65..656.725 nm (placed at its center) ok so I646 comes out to -0.13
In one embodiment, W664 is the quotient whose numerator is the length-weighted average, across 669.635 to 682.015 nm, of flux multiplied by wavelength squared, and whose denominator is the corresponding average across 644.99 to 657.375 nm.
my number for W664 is 0.75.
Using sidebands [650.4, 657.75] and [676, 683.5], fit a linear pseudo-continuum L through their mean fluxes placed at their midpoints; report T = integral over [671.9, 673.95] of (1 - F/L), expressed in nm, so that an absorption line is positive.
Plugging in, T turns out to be 0.28 nm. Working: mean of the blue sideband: 19.1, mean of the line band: 12.4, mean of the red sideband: 12.6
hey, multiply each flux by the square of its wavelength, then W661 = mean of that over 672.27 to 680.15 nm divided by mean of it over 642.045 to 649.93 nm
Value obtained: 0.82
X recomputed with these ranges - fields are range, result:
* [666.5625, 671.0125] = 14.3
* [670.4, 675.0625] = 12.9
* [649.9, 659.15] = 18.9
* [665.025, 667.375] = 14.8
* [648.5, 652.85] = 18.1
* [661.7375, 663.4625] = 16.8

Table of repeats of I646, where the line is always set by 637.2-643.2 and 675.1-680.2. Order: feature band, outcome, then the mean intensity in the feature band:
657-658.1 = -0.33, 17.8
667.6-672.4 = -0.20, 13.6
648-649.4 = -0.31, 17.4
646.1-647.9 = -0.39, 17.5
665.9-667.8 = -0.27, 15.1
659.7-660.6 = -0.29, 18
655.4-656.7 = -0.46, 18.7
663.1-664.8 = -0.39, 16.4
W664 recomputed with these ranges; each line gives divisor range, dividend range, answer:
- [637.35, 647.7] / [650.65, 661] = 1.25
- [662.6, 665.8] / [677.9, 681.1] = 0.81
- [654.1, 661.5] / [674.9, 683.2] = 0.73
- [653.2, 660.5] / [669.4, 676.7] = 0.73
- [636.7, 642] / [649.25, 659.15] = 1.36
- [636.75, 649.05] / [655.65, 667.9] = 1.14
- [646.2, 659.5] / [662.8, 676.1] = 0.80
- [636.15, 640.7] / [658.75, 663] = 1.37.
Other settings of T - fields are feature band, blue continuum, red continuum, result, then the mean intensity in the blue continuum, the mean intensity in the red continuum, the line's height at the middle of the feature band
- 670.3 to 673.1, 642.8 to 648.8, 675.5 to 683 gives 0.12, 16.9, 12.6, 13.6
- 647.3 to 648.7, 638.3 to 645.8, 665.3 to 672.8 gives -0.26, 15.5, 13.9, 15.1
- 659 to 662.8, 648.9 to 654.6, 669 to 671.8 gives -0.32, 18.8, 13.8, 16.3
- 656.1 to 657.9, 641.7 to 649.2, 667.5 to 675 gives -0.37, 16.8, 13.3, 15.2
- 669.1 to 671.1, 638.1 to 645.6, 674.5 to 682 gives -0.12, 15.4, 12.6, 13.2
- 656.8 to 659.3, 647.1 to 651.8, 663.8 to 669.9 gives -0.30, 17.8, 14.8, 16.3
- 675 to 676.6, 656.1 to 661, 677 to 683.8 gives 0.14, 18.2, 12.6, 13.8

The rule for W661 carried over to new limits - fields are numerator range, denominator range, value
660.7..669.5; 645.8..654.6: 0.89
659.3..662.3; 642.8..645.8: 1.14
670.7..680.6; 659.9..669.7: 0.83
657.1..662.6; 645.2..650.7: 1.07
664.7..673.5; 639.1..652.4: 0.89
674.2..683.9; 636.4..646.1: 0.93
